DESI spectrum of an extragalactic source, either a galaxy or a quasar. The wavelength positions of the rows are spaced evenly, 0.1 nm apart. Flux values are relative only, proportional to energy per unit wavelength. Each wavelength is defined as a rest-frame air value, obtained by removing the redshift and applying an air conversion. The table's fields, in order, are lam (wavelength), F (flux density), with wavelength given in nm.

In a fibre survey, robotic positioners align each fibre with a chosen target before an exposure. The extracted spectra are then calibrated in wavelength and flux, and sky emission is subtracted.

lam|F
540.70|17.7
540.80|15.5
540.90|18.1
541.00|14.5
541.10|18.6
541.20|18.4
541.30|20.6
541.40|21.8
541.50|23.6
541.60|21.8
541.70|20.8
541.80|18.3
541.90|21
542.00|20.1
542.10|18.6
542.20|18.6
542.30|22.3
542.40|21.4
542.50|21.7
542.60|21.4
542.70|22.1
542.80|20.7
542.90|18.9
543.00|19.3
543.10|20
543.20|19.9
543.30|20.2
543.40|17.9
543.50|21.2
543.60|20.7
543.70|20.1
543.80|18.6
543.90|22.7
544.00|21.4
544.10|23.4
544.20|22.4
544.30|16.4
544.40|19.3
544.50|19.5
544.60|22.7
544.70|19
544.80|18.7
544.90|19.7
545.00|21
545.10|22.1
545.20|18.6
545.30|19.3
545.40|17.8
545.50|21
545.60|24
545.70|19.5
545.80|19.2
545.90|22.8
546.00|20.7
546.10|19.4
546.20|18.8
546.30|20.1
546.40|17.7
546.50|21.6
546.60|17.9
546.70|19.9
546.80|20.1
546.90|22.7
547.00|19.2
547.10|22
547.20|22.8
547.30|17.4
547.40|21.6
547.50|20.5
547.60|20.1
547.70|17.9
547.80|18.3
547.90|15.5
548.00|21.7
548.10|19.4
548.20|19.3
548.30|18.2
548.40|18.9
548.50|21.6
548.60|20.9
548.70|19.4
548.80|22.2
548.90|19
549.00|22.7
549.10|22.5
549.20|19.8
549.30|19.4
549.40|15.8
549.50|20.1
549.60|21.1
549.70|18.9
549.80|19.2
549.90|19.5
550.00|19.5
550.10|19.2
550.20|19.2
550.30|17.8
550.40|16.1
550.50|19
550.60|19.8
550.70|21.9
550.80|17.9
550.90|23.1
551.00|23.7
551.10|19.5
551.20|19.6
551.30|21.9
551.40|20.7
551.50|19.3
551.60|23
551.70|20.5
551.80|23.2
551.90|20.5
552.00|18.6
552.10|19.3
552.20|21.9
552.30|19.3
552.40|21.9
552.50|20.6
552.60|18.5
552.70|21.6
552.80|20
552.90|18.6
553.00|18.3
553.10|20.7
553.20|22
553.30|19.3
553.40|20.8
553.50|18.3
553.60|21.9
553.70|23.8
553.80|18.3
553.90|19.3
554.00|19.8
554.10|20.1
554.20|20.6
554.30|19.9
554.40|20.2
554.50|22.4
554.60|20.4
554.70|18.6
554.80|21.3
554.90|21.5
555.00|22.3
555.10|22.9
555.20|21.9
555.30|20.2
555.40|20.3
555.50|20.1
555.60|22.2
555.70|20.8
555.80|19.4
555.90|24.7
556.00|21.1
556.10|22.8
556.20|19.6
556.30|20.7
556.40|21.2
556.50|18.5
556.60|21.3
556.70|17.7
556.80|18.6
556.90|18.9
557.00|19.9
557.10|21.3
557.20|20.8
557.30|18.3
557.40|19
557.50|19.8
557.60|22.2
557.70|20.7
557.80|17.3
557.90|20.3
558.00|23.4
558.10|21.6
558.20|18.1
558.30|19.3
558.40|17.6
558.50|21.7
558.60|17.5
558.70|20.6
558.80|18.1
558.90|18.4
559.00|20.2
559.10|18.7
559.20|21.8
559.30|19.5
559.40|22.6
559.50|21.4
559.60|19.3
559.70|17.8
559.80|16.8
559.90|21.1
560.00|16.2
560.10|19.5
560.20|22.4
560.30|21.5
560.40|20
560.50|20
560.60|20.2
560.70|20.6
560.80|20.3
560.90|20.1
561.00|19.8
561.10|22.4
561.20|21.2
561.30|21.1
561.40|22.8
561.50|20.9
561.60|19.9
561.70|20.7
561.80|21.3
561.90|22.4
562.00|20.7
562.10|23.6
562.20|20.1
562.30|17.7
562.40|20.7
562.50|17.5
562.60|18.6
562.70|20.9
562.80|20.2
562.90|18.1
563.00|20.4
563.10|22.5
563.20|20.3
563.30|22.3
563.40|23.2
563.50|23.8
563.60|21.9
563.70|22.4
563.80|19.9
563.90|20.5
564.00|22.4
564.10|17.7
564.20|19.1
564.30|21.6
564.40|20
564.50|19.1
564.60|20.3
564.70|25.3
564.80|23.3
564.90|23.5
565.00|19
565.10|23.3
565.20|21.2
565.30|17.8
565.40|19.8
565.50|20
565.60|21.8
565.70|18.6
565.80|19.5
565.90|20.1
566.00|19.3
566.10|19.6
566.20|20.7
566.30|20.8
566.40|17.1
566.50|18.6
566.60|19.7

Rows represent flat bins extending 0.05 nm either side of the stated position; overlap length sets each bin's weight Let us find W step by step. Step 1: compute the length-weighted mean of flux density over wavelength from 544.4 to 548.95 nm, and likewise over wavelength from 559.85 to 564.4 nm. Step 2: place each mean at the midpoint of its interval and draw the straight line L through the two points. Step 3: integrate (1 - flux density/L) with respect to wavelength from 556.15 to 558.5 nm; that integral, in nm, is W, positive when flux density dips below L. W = 0.067 nm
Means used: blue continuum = 20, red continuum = 20.7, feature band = 19.9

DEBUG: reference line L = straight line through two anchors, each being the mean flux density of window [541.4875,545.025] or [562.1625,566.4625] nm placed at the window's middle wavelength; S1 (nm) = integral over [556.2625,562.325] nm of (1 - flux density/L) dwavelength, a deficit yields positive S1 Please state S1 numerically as 0.10 nm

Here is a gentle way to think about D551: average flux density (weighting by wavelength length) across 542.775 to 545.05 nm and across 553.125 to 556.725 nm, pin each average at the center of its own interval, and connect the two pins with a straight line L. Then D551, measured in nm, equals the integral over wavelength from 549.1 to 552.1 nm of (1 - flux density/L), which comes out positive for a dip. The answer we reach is 0.08 nm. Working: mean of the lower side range 20.2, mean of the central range 20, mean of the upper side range 20.7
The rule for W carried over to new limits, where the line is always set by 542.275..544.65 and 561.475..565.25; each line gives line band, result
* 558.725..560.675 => 0.103 nm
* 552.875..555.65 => 0.026 nm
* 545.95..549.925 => 0.156 nm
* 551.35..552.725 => 0.008 nm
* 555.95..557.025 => 0.041 nm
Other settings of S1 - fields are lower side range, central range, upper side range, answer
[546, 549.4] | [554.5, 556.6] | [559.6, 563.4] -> -0.094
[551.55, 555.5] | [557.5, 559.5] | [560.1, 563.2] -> 0.056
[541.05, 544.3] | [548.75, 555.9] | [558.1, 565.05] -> 0.042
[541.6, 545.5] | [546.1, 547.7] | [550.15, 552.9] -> 0.015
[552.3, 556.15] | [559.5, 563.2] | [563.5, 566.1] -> 0.080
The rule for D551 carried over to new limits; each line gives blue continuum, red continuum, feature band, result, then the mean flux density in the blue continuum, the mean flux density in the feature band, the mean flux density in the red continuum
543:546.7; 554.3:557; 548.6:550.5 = 0.08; 20.1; 19.5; 20.7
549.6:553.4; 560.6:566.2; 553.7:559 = 0.02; 20.1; 20.3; 20.7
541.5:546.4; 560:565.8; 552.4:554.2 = 0.03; 20.3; 20.2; 20.8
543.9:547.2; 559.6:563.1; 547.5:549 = 0.05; 20.3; 19.6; 20.2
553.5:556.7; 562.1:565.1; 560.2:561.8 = 0.00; 20.8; 20.8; 20.9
